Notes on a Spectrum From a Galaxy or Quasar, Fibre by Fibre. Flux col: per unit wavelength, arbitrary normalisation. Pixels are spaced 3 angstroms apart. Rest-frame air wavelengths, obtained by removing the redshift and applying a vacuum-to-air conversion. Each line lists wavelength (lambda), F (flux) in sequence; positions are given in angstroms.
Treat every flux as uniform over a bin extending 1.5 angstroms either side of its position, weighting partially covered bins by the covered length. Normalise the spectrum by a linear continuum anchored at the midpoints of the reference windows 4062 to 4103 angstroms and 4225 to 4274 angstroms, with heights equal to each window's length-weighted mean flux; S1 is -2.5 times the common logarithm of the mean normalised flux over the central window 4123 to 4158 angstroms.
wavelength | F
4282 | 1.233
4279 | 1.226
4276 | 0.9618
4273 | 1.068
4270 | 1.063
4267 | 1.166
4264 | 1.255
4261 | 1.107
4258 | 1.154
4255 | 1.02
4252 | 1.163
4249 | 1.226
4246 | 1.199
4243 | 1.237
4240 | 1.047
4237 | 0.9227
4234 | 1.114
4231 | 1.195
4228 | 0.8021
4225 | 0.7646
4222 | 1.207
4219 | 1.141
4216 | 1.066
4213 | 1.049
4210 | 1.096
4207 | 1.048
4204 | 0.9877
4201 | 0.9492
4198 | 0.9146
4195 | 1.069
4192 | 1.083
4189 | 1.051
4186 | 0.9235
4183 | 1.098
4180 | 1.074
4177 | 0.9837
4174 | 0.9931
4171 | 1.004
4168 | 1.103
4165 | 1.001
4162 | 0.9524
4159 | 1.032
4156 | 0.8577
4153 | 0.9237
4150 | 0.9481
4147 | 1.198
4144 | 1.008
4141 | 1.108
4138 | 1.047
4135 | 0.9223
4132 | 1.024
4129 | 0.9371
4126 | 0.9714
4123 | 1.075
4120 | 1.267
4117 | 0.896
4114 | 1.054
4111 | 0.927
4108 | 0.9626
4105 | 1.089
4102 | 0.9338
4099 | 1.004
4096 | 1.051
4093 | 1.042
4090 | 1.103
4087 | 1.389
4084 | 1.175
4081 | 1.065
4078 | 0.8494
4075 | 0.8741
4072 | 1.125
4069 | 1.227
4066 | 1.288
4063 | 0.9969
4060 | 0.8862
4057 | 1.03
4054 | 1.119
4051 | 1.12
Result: 0.09 mag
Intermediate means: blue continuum 1.08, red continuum 1.1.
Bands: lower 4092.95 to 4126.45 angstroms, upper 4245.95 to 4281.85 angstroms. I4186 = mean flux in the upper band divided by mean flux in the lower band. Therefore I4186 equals 1.11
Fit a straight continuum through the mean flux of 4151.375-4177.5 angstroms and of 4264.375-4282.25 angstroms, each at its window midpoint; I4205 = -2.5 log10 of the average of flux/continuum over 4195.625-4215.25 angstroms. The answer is 0.024 mag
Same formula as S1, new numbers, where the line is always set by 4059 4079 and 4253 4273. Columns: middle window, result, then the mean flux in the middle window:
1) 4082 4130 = 0.00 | 1.06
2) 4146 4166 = 0.10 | 0.982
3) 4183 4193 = 0.07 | 1.03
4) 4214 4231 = 0.09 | 1.02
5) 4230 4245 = 0.01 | 1.1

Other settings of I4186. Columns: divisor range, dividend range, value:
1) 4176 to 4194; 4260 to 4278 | 1.07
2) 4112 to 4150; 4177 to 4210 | 0.99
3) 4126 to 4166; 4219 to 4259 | 1.09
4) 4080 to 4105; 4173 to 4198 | 0.94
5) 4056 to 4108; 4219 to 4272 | 1.03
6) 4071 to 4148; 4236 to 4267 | 1.09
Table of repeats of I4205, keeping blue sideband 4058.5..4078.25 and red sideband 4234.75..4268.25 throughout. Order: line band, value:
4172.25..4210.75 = 0.09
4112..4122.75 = 0.00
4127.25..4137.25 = 0.12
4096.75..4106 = 0.06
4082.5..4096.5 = -0.10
